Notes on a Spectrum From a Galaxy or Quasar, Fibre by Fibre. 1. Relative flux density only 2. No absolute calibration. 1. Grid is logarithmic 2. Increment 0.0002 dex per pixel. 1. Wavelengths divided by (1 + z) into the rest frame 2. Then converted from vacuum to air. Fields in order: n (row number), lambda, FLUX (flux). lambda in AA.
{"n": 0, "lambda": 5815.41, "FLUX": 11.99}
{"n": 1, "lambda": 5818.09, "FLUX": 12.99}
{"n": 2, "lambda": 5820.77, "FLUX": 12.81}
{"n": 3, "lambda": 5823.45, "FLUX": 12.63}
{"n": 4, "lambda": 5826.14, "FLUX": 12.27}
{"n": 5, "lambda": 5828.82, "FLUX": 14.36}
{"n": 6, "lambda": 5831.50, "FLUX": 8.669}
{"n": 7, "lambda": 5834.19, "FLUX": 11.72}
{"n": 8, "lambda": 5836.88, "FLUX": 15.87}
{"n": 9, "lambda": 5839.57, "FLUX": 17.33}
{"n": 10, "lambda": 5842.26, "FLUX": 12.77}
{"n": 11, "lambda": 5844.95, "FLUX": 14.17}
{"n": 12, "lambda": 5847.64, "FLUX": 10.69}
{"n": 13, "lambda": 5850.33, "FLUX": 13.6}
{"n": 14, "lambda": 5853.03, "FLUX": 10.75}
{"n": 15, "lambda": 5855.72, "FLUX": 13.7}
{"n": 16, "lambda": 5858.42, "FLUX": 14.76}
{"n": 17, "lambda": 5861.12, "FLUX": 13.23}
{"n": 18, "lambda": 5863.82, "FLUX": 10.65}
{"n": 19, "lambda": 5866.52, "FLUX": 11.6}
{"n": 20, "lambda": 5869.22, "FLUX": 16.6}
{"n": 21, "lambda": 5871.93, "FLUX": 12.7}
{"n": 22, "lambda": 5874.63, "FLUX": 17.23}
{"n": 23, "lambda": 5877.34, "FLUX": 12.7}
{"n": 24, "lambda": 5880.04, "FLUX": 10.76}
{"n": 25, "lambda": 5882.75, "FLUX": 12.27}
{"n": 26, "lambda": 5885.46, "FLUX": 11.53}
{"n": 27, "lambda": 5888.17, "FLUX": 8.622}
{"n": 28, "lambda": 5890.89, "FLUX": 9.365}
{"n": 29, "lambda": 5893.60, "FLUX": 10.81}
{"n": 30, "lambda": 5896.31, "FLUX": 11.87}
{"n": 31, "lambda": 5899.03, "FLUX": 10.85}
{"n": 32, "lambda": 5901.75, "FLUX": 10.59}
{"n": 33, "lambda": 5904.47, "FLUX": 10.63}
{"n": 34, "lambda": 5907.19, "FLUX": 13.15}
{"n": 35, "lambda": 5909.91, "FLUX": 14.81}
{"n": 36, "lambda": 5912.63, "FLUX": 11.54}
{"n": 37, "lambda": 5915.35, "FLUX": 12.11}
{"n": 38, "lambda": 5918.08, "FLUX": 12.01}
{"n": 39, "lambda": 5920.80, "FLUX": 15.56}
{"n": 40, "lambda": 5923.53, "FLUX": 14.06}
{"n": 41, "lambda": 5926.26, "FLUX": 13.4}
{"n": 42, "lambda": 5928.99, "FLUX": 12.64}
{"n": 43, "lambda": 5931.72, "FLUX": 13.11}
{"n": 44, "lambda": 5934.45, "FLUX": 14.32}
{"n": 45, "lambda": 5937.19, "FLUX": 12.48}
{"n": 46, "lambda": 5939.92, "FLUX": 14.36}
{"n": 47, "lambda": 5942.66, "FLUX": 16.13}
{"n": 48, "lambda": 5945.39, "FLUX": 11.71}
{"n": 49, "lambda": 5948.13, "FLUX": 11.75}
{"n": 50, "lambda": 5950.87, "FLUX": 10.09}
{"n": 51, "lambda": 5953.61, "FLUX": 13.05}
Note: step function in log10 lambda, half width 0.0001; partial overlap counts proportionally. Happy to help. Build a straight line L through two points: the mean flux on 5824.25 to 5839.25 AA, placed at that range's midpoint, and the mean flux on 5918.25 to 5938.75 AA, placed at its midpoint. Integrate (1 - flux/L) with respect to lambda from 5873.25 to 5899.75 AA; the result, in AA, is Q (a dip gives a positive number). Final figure 3.30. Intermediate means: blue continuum 12.9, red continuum 13.6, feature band 11.6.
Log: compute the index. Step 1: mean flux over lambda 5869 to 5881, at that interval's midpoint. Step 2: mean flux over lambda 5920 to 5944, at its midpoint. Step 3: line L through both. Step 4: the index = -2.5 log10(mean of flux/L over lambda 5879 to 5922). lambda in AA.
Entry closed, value 0.19 mag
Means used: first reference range 13.9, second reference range 14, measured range 11.6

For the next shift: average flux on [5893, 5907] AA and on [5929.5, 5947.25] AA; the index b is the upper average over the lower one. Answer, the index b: 1.2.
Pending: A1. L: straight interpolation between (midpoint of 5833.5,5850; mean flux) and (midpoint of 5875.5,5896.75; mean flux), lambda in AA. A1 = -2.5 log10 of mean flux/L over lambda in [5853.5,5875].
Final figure -0.09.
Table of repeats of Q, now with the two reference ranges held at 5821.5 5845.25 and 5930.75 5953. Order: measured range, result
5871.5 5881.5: -0.18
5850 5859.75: 0.03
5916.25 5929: -0.52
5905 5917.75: 0.38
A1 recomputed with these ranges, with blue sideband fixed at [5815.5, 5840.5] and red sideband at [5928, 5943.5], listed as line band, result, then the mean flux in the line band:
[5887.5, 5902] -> 0.283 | 10.4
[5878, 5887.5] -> 0.177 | 11.4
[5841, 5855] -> 0.062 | 12.5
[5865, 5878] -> -0.067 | 14.2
